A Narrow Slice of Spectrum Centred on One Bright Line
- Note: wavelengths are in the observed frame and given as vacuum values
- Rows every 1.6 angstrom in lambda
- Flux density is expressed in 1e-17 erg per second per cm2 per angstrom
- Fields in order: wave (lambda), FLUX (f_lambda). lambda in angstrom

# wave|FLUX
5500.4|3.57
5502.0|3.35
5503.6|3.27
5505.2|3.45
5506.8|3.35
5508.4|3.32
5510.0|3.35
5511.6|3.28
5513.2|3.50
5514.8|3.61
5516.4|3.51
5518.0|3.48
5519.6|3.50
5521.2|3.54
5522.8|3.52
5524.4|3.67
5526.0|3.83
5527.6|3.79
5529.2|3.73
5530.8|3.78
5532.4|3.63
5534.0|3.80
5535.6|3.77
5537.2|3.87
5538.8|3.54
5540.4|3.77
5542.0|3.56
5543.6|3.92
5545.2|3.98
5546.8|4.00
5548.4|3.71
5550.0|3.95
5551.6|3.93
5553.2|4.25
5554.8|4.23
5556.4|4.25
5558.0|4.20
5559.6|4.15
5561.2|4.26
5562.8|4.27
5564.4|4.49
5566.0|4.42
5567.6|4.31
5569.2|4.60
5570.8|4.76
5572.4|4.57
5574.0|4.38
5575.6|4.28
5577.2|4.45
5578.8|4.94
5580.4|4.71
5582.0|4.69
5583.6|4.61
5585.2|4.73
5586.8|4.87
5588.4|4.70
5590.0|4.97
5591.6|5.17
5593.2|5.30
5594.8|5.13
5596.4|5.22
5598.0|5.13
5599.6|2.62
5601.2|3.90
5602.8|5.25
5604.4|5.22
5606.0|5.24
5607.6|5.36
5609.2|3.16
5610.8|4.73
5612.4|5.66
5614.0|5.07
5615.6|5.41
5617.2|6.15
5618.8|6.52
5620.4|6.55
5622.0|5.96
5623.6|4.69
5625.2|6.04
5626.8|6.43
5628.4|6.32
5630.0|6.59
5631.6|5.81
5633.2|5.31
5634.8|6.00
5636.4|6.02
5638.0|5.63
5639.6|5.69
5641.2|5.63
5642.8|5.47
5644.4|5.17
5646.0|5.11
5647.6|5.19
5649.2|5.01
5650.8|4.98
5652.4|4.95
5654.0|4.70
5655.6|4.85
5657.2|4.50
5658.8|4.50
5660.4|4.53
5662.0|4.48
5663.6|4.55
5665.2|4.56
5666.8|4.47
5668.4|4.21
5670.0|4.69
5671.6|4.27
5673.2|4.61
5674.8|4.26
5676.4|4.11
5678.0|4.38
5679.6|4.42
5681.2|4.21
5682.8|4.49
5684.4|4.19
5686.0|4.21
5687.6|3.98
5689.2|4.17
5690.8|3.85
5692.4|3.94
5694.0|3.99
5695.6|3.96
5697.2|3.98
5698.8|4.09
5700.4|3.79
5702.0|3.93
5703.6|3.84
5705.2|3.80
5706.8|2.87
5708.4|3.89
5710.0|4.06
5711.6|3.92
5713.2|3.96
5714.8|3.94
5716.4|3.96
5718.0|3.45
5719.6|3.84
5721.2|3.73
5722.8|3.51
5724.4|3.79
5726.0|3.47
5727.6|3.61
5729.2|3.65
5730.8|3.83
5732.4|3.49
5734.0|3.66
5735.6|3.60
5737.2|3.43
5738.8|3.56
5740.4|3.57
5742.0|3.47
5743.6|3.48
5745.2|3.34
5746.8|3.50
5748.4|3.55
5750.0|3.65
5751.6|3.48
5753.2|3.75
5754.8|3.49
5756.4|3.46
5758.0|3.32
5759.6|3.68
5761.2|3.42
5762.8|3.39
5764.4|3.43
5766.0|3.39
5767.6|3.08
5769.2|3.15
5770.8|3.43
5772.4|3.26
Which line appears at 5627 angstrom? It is C IV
